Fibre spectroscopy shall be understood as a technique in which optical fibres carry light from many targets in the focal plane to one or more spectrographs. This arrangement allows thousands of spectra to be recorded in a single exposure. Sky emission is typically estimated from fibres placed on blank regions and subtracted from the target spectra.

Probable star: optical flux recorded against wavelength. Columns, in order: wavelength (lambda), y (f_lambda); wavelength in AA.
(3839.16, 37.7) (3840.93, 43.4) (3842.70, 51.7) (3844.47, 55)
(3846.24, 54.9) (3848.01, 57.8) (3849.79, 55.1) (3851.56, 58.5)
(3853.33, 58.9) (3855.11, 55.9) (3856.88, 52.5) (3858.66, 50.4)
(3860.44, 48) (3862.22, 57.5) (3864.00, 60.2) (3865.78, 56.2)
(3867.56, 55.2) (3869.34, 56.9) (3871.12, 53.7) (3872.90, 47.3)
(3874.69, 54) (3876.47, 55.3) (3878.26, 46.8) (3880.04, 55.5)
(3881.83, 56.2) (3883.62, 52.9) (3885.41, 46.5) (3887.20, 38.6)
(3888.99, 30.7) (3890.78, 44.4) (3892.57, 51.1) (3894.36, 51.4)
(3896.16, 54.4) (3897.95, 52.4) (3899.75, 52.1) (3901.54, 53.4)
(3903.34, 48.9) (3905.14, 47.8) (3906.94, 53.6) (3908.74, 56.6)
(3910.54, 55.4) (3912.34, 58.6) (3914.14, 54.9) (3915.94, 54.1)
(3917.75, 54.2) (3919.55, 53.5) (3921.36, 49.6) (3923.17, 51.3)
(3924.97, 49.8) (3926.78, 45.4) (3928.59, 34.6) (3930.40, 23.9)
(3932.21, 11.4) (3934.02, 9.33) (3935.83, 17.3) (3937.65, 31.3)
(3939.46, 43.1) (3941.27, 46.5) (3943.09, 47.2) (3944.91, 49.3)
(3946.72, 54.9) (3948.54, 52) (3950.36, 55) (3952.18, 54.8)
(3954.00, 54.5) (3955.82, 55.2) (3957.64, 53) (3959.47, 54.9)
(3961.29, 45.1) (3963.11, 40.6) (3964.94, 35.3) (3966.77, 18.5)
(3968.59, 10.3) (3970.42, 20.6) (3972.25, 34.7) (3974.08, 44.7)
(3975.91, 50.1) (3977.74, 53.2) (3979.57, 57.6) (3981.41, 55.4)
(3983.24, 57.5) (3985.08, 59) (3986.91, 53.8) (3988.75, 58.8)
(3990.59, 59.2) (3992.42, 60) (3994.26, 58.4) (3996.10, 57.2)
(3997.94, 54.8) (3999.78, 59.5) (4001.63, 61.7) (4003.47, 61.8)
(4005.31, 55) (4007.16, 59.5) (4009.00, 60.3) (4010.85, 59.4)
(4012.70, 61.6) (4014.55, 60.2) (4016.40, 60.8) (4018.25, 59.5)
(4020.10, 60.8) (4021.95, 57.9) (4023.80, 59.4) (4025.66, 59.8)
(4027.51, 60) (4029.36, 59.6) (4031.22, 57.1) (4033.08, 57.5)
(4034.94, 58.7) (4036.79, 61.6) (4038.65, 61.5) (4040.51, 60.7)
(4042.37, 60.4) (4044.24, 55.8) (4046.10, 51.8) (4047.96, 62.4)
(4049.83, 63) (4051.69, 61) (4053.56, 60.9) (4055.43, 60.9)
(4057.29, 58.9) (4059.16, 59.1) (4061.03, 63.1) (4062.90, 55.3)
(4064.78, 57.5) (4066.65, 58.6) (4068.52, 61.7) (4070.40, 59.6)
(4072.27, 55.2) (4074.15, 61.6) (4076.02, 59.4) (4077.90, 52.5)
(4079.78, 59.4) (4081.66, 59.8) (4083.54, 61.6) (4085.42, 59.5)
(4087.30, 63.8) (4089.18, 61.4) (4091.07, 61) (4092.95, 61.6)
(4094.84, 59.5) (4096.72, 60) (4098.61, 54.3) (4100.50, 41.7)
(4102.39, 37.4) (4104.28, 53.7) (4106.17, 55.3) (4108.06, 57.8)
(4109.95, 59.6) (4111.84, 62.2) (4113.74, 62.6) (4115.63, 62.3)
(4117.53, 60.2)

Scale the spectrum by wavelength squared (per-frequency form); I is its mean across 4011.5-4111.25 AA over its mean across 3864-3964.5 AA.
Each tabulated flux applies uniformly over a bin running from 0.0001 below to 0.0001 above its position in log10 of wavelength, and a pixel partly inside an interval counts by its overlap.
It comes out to 1.32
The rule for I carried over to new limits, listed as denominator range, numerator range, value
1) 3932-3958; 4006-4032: 1.44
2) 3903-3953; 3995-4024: 1.37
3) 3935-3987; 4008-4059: 1.38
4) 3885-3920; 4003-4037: 1.24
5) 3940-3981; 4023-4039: 1.37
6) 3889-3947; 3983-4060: 1.38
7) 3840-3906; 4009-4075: 1.25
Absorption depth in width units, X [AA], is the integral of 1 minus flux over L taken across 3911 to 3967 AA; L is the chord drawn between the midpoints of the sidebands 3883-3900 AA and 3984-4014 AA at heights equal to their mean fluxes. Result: 8.5 AA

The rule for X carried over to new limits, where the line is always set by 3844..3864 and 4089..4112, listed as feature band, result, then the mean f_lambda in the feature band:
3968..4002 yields 2.6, 51.1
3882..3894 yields 2.2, 45.1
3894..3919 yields 0.8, 53.5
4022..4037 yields -1.0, 59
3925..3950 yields 8.4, 36.8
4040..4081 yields -2.7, 59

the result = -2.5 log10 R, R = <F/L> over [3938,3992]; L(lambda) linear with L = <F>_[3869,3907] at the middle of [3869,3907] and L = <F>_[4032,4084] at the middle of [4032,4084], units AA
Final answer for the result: 0.15 mag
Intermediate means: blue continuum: 50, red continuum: 59.2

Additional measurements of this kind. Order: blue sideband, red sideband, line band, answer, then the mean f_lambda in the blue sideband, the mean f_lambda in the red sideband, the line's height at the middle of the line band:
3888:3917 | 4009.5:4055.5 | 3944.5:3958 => 0.01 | 51.2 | 59.7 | 54.4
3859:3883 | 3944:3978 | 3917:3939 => 0.31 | 54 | 43.8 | 47.6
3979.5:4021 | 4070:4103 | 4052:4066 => -0.03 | 58.8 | 57.3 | 57.8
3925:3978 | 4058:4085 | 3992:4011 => -0.23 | 39.6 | 58.9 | 47.6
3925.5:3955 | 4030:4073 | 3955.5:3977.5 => 0.14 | 39.6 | 59.2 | 44.2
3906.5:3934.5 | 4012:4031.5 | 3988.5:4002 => -0.05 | 45.1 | 59.8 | 55.9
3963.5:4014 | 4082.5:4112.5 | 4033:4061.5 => -0.11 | 51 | 56.9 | 54.2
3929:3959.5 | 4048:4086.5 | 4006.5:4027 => -0.15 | 41.5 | 59.5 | 52.1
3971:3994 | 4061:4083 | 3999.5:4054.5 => -0.07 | 53.3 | 58.5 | 55.9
